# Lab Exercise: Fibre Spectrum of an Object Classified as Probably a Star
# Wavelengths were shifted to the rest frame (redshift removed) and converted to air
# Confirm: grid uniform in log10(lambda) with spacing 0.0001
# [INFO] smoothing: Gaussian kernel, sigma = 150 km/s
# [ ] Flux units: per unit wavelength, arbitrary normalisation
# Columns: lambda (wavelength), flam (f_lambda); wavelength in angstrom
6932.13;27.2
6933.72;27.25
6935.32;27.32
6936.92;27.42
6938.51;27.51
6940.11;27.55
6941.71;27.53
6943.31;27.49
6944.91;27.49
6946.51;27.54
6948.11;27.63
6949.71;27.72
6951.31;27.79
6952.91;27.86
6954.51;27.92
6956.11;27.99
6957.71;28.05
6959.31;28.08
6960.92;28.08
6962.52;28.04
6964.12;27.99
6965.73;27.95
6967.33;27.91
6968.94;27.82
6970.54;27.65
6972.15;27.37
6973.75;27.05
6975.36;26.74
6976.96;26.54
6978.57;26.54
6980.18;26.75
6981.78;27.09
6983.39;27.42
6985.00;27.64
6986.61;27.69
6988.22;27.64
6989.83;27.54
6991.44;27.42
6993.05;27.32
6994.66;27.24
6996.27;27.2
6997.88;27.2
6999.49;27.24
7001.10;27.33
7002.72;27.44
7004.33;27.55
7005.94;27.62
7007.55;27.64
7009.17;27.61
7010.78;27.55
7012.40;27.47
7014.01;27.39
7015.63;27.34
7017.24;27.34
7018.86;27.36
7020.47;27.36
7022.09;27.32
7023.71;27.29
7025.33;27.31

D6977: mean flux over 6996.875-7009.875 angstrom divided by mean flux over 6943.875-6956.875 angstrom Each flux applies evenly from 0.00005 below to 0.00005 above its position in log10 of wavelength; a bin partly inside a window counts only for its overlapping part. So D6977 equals 0.99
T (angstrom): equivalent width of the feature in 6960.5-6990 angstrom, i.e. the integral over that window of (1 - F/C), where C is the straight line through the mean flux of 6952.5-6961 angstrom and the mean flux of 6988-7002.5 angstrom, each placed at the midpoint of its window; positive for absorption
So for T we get 0.3 angstrom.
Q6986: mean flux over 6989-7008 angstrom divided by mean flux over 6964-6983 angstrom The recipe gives 1.0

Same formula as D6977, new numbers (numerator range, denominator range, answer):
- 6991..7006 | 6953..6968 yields 0.98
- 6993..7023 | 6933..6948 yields 1.00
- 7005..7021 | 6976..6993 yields 1.01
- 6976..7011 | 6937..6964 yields 0.98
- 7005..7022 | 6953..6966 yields 0.98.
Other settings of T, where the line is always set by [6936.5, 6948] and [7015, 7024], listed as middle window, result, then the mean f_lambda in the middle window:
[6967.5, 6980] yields 0.15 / 27.1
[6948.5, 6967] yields -0.31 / 28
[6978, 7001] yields 0.10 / 27.3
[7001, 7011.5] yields -0.07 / 27.5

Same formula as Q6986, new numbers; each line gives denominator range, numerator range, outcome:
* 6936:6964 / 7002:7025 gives 0.99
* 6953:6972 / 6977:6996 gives 0.98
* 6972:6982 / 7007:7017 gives 1.02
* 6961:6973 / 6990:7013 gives 0.98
